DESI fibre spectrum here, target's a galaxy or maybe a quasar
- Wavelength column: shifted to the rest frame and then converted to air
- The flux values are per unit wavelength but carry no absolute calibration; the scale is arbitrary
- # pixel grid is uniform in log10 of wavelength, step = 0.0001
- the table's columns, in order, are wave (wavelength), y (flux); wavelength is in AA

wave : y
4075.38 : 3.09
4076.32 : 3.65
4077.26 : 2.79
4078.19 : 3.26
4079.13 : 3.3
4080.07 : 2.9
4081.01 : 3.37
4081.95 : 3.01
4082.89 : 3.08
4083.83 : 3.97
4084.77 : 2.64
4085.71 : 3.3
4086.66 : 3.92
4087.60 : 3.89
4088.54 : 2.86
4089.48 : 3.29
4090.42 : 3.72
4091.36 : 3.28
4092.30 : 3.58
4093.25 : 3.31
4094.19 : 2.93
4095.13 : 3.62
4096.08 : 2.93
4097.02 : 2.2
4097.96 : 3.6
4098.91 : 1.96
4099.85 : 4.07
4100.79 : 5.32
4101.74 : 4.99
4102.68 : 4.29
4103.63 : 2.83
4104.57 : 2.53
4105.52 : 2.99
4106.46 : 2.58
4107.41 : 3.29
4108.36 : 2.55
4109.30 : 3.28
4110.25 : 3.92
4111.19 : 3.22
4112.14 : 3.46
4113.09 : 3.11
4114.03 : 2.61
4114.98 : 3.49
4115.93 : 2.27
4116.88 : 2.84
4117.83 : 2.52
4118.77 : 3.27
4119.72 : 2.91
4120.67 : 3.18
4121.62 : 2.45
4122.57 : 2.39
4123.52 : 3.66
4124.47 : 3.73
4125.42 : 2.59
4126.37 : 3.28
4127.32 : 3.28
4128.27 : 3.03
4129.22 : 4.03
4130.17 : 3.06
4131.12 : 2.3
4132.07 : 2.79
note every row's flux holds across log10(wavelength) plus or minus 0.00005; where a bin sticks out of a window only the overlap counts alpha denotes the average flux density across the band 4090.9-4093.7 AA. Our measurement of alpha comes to 3.38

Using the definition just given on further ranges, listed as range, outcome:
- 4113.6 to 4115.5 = 3.03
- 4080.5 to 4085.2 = 3.22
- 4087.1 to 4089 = 3.39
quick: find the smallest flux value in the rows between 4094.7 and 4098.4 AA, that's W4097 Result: 2.2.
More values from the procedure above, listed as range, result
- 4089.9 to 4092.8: 3.28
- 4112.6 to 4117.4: 2.27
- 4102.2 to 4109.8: 2.53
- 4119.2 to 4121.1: 2.91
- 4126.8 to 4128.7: 3.03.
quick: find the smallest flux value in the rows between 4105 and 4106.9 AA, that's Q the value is 2.58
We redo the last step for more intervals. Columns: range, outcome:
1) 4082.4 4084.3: 3.08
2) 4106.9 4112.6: 2.55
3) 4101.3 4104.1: 2.83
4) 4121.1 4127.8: 2.39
